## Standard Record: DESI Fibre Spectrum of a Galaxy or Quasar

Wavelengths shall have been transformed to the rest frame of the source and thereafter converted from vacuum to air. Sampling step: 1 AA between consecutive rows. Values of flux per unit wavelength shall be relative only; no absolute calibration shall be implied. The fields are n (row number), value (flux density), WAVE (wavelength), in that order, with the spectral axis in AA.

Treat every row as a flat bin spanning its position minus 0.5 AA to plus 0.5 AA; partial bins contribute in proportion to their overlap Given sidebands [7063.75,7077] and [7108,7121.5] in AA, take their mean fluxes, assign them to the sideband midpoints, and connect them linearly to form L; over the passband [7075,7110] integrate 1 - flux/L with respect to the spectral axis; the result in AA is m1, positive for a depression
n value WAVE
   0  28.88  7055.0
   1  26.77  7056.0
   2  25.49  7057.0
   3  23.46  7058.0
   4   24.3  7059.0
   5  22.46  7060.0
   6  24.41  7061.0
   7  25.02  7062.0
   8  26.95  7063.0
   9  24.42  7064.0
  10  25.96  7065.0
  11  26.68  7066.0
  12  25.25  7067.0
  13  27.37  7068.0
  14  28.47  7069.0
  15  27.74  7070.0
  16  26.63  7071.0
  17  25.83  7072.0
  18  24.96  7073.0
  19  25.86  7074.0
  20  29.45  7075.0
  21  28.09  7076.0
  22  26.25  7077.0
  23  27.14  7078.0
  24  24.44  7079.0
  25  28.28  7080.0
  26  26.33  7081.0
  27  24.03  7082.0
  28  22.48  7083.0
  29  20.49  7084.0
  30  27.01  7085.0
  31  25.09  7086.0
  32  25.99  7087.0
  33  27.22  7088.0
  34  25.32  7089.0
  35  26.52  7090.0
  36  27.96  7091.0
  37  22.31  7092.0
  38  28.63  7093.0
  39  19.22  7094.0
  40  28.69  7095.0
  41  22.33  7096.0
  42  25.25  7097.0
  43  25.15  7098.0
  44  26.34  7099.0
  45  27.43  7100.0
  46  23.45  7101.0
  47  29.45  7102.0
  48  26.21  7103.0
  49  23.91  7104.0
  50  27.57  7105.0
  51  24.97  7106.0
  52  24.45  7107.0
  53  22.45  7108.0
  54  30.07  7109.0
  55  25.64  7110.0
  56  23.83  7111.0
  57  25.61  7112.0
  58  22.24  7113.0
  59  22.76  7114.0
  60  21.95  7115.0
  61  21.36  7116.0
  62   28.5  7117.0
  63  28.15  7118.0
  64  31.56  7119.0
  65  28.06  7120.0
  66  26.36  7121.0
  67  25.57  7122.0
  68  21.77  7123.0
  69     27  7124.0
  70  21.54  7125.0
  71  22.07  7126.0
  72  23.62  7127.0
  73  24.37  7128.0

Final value 0.7 AA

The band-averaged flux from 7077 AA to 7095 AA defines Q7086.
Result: 25.3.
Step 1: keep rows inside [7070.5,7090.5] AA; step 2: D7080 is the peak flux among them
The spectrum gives 29.45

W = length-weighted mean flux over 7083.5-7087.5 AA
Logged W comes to 24.6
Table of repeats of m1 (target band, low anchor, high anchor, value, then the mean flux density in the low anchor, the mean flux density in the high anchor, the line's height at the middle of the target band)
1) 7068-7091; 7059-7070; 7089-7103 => -0.42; 25.7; 25.6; 25.7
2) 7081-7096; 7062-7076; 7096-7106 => 0.64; 26.6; 25.8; 26.1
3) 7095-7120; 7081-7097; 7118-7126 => -0.10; 24.9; 25.9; 25.5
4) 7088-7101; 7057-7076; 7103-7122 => 0.13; 25.9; 25.5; 25.7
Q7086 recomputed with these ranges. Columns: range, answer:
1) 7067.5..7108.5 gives 25.8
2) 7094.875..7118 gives 25.2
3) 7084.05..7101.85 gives 25.5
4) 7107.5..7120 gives 25.5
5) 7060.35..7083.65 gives 26.1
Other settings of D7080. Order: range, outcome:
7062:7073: 28.47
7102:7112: 30.07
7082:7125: 31.56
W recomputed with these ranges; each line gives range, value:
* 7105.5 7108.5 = 24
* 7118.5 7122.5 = 27.9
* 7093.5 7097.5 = 23.9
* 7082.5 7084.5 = 21.5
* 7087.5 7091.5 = 26.8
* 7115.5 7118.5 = 26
